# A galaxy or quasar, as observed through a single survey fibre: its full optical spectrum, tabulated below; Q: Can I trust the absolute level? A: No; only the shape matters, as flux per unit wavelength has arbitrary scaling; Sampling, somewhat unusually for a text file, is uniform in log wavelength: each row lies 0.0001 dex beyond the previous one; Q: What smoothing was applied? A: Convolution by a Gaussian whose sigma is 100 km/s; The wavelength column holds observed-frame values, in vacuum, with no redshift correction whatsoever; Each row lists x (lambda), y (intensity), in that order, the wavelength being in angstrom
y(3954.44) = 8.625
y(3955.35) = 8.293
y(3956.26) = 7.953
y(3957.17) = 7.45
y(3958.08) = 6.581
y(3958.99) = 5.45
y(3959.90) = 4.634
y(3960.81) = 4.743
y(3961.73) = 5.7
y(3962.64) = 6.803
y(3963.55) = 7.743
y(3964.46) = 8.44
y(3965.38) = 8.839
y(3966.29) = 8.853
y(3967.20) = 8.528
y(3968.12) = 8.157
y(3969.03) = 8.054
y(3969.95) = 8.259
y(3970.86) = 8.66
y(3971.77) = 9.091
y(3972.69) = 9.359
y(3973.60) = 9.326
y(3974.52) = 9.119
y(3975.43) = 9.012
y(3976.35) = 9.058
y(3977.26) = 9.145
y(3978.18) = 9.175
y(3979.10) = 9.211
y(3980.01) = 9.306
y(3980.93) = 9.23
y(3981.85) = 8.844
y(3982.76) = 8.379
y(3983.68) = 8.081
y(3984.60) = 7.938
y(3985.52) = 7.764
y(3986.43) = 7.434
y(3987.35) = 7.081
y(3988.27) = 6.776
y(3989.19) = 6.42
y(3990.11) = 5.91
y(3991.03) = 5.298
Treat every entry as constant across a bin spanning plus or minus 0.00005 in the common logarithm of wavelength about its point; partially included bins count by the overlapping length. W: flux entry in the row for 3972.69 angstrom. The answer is 9.359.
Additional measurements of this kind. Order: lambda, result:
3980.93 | 9.23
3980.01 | 9.306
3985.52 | 7.764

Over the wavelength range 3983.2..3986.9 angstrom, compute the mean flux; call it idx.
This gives 7.8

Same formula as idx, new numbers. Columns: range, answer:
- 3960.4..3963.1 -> 5.76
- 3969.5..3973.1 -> 8.84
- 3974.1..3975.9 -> 9.07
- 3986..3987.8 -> 7.25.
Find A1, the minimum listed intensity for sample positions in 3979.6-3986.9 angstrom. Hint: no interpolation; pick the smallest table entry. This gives 7.434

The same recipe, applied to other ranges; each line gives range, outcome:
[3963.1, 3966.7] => 7.743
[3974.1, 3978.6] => 9.012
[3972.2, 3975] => 9.119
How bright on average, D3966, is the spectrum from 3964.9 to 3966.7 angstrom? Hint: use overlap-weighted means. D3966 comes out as 8.82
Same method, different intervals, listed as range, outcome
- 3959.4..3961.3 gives 4.71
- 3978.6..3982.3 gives 9.14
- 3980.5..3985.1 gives 8.48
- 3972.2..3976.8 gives 9.17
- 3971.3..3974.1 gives 9.25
